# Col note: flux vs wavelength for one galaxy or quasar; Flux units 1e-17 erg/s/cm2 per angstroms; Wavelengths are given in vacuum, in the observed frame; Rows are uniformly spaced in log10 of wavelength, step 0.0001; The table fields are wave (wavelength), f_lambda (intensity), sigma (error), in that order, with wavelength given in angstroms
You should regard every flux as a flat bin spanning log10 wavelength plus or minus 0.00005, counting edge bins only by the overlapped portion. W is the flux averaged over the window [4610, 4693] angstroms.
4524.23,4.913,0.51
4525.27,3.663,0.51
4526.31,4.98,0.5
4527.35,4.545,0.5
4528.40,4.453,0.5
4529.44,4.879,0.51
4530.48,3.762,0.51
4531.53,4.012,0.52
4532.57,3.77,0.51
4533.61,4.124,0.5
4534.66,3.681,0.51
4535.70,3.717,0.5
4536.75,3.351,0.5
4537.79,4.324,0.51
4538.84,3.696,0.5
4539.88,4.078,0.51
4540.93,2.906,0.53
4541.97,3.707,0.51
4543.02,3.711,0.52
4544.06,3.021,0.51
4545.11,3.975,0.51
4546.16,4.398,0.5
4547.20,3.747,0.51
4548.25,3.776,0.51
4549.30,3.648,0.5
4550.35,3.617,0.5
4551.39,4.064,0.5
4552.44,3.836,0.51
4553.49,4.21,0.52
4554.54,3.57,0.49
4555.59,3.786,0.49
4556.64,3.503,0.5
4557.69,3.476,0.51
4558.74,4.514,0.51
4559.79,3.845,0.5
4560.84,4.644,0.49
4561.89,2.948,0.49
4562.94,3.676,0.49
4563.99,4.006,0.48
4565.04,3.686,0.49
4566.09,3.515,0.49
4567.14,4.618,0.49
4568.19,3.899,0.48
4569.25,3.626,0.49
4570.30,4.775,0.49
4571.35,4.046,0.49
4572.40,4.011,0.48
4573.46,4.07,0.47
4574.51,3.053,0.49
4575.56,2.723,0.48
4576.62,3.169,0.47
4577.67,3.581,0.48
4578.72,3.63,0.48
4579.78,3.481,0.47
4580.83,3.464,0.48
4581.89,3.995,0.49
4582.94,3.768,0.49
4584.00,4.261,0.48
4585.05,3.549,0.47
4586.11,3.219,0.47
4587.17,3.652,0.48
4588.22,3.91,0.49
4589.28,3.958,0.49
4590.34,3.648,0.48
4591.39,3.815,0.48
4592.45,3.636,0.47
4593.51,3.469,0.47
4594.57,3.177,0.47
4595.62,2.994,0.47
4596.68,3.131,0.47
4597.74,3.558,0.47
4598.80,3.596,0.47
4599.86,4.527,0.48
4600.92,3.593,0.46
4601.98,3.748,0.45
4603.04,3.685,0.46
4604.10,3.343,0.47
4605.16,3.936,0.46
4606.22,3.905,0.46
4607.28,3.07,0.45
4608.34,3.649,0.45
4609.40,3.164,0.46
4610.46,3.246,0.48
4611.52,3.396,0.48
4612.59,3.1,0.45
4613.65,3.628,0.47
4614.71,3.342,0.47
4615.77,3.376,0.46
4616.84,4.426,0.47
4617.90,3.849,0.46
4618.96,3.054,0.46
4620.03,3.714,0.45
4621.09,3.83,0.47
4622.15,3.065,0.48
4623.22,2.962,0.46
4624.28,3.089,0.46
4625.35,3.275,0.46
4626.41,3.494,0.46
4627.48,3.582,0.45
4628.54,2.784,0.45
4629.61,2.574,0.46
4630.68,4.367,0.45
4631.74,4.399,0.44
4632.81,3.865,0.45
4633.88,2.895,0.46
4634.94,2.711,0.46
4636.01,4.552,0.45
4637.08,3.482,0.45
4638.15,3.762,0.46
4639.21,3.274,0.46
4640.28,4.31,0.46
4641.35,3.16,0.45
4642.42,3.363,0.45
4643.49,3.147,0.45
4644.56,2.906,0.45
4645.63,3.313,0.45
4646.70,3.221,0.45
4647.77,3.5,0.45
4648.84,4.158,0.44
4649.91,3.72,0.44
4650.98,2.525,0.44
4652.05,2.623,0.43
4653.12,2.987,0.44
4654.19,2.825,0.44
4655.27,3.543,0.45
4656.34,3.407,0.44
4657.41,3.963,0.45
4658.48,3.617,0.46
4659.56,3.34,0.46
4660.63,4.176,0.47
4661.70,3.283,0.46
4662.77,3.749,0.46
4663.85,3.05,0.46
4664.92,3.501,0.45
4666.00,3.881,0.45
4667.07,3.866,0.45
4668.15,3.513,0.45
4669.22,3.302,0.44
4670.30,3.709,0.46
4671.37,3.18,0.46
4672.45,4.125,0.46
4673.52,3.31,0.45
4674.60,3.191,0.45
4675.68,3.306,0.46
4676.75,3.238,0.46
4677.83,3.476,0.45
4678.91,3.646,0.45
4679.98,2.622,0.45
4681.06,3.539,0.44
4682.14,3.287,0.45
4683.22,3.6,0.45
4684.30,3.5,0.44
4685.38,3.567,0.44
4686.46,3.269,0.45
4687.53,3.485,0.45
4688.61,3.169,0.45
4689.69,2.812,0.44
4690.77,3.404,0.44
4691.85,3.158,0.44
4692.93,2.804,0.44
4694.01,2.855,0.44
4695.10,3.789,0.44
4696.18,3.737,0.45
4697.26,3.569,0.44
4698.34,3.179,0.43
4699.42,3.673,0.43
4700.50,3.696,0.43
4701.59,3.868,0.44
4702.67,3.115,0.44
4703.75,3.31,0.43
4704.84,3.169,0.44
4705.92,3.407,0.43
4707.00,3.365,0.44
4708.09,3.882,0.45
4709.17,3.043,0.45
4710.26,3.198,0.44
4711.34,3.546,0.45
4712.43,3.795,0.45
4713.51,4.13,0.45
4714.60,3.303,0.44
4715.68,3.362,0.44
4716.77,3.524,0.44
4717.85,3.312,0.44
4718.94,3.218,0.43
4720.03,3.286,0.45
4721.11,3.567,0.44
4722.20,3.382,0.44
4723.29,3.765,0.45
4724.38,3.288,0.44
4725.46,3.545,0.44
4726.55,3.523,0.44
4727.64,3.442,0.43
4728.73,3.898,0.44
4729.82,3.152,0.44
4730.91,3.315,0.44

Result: 3.42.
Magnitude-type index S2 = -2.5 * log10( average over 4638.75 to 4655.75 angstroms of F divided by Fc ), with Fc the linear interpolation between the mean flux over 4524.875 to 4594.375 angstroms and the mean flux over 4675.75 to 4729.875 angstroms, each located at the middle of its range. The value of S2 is 0.09 mag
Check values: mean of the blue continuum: 3.81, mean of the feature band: 3.28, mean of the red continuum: 3.41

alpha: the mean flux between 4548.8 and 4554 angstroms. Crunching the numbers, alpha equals 3.88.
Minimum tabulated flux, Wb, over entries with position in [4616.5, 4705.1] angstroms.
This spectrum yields 2.525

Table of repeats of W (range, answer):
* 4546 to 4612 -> 3.7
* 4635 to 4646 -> 3.49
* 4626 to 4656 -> 3.39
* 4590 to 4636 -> 3.49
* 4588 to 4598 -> 3.52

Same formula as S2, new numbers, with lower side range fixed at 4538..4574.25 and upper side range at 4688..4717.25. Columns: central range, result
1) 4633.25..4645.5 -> 0.05 mag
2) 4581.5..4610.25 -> 0.03 mag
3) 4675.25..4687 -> 0.03 mag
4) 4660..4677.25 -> -0.01 mag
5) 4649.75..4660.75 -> 0.08 mag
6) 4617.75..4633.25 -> 0.06 mag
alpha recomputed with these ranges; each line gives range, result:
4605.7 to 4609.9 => 3.45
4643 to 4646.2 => 3.12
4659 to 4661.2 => 3.75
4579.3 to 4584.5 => 3.79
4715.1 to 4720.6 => 3.35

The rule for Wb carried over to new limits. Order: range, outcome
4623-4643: 2.574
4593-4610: 2.994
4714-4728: 3.218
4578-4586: 3.464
